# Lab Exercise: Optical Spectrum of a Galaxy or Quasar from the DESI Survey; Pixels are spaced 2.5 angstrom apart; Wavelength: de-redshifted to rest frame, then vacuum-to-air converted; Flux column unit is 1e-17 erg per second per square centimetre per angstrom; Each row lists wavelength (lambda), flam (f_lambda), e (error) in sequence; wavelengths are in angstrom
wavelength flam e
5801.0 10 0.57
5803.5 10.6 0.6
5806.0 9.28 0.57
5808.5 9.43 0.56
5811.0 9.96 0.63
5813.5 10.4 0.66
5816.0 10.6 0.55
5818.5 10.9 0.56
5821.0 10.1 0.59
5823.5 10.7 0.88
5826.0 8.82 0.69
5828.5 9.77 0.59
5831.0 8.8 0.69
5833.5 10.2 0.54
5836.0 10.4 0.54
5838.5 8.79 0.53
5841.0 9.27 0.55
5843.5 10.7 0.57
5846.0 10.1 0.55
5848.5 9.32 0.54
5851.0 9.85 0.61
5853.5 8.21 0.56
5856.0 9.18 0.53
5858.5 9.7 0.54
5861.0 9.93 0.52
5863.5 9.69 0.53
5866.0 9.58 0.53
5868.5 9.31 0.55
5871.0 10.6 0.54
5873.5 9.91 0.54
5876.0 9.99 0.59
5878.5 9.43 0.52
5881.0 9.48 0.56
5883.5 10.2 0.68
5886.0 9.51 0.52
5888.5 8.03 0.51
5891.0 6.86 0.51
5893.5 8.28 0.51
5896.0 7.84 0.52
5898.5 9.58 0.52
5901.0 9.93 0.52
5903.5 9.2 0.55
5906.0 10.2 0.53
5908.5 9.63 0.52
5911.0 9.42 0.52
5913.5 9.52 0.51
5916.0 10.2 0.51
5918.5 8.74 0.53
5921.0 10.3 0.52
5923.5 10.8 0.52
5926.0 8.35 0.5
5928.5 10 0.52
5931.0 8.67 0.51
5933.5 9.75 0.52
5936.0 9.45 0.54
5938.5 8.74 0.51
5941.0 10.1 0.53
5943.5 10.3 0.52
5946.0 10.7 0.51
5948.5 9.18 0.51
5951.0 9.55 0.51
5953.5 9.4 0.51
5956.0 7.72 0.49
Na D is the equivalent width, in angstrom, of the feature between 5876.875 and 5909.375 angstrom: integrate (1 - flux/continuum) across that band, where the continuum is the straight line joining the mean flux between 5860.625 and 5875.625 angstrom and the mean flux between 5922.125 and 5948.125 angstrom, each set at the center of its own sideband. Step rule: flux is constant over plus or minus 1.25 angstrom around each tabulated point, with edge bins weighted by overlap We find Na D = 2.27 angstrom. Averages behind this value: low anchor 9.84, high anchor 9.67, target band 9.09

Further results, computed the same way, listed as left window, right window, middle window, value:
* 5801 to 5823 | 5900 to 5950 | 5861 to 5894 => 1.8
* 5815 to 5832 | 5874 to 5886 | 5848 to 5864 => 0.7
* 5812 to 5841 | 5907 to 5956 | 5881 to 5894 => 1.4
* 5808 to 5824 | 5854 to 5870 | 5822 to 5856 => 1.1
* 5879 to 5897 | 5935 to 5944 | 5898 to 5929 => -1.9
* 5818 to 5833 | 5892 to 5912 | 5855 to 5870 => -0.1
